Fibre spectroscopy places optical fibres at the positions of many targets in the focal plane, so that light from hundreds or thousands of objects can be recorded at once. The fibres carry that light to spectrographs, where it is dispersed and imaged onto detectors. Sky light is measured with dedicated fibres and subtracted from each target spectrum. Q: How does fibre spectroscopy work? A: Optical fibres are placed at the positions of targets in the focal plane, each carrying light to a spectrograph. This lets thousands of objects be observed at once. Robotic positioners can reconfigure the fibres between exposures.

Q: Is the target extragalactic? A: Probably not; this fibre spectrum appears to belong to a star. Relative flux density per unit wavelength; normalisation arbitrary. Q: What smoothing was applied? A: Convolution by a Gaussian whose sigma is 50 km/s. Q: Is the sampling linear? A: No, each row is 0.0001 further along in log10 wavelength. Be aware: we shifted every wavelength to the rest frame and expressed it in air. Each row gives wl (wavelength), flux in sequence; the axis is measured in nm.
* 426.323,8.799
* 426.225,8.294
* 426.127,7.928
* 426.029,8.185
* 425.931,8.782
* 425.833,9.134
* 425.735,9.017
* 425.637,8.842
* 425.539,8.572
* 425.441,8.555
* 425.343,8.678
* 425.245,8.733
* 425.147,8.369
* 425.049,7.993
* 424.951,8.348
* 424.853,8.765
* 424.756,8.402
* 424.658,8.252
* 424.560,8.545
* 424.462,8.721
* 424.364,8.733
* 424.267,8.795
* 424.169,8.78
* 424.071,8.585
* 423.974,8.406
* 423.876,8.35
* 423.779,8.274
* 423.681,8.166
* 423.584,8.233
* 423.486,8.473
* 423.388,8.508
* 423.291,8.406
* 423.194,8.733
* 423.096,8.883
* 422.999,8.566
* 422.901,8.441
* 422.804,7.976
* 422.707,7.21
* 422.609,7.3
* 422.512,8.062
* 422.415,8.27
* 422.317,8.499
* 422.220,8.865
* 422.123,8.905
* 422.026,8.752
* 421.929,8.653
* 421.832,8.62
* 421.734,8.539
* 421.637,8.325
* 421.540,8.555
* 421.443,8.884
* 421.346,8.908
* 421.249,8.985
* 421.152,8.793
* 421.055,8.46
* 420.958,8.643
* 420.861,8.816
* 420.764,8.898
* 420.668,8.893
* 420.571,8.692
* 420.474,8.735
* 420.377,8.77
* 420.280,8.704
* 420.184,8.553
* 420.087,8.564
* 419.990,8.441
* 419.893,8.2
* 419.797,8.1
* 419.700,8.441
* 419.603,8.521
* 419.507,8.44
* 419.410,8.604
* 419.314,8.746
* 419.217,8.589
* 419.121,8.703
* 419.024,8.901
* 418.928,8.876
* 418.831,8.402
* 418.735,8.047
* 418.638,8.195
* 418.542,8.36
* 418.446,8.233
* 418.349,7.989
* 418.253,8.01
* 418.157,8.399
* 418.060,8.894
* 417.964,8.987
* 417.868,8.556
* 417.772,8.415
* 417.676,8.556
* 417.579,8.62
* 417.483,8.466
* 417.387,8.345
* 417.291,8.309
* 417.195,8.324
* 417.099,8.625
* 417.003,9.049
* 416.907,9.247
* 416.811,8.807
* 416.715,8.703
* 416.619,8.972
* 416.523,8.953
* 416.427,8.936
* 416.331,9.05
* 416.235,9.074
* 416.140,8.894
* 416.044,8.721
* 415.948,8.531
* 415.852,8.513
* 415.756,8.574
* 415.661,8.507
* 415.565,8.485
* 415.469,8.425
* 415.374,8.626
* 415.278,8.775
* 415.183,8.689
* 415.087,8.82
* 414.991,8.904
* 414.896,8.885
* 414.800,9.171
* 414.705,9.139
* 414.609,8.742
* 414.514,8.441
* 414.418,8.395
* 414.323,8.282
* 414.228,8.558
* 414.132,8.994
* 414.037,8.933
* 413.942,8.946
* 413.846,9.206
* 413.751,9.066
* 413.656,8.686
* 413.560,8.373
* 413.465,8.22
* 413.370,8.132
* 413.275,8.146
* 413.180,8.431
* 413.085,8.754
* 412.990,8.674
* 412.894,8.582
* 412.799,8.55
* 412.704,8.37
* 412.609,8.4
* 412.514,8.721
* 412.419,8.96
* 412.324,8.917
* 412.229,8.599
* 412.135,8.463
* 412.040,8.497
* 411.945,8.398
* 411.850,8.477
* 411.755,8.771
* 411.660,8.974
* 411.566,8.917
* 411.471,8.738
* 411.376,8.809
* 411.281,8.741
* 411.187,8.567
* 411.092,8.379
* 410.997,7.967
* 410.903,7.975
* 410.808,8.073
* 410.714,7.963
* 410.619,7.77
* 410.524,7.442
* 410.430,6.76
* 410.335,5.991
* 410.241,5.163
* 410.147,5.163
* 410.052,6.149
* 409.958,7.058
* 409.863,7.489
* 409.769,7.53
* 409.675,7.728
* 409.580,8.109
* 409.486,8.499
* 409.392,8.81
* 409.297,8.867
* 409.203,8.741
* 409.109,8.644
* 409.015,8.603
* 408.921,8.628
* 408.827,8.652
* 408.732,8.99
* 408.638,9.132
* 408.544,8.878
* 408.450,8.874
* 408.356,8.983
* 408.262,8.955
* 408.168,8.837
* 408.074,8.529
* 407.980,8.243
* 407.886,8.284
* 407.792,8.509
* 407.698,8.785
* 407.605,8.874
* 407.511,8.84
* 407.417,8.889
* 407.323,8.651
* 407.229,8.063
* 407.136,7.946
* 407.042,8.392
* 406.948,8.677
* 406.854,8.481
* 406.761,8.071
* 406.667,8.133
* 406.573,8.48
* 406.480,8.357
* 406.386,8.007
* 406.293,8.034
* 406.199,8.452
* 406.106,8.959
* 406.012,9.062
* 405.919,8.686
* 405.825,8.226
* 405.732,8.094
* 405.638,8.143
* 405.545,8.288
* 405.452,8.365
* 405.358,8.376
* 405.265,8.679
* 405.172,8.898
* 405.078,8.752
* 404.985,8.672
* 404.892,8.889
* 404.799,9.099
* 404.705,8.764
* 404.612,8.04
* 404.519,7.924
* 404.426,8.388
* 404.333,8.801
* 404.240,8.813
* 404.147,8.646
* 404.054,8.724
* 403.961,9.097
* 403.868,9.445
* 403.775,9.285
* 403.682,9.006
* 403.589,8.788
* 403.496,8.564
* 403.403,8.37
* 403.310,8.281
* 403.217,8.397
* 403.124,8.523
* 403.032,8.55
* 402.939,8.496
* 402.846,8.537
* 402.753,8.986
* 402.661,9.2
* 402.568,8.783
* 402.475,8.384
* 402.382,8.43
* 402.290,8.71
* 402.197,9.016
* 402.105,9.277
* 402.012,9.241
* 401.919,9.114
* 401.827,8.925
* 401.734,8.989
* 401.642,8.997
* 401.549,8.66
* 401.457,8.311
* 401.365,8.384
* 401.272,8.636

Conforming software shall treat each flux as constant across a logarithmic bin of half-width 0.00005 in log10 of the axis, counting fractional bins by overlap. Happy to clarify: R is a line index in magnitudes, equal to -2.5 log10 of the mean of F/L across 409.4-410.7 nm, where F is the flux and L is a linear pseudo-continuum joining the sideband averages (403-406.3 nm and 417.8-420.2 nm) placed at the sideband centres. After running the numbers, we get 0.21 mag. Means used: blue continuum 8.62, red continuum 8.47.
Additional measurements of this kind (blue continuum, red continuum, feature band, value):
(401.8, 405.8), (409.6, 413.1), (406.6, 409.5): -0.042 mag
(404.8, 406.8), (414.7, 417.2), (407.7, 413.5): 0.048 mag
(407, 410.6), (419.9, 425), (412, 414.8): -0.049 mag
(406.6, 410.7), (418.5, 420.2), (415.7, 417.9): -0.039 mag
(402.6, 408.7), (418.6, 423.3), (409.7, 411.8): 0.124 mag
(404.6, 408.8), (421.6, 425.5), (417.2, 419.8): 0.001 mag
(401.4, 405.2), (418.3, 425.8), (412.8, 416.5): -0.010 mag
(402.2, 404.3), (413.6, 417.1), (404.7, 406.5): 0.026 mag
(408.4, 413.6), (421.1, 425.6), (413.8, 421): -0.038 mag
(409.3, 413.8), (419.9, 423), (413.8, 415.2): -0.072 mag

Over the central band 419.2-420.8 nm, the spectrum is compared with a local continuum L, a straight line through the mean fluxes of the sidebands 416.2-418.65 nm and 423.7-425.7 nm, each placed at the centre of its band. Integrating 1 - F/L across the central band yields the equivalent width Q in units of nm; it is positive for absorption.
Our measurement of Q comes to 0.00 nm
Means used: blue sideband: 8.62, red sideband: 8.53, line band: 8.58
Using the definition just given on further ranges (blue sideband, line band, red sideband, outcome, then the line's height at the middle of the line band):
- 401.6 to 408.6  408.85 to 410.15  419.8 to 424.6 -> 0.10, 8.61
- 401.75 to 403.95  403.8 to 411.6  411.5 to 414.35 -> 0.35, 8.72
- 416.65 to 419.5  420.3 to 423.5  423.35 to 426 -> 0.00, 8.55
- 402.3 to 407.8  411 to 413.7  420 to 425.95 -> 0.00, 8.57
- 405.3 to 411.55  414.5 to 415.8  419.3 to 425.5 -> -0.06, 8.36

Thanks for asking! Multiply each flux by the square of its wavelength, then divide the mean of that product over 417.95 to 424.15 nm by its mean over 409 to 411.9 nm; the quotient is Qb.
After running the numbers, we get 1.13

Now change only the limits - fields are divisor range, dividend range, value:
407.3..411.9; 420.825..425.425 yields 1.10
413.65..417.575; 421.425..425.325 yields 1.00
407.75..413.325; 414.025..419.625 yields 1.08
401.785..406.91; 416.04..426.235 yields 1.08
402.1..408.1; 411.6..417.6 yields 1.06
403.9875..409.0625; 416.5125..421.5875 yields 1.07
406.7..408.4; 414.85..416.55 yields 1.06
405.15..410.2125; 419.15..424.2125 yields 1.09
